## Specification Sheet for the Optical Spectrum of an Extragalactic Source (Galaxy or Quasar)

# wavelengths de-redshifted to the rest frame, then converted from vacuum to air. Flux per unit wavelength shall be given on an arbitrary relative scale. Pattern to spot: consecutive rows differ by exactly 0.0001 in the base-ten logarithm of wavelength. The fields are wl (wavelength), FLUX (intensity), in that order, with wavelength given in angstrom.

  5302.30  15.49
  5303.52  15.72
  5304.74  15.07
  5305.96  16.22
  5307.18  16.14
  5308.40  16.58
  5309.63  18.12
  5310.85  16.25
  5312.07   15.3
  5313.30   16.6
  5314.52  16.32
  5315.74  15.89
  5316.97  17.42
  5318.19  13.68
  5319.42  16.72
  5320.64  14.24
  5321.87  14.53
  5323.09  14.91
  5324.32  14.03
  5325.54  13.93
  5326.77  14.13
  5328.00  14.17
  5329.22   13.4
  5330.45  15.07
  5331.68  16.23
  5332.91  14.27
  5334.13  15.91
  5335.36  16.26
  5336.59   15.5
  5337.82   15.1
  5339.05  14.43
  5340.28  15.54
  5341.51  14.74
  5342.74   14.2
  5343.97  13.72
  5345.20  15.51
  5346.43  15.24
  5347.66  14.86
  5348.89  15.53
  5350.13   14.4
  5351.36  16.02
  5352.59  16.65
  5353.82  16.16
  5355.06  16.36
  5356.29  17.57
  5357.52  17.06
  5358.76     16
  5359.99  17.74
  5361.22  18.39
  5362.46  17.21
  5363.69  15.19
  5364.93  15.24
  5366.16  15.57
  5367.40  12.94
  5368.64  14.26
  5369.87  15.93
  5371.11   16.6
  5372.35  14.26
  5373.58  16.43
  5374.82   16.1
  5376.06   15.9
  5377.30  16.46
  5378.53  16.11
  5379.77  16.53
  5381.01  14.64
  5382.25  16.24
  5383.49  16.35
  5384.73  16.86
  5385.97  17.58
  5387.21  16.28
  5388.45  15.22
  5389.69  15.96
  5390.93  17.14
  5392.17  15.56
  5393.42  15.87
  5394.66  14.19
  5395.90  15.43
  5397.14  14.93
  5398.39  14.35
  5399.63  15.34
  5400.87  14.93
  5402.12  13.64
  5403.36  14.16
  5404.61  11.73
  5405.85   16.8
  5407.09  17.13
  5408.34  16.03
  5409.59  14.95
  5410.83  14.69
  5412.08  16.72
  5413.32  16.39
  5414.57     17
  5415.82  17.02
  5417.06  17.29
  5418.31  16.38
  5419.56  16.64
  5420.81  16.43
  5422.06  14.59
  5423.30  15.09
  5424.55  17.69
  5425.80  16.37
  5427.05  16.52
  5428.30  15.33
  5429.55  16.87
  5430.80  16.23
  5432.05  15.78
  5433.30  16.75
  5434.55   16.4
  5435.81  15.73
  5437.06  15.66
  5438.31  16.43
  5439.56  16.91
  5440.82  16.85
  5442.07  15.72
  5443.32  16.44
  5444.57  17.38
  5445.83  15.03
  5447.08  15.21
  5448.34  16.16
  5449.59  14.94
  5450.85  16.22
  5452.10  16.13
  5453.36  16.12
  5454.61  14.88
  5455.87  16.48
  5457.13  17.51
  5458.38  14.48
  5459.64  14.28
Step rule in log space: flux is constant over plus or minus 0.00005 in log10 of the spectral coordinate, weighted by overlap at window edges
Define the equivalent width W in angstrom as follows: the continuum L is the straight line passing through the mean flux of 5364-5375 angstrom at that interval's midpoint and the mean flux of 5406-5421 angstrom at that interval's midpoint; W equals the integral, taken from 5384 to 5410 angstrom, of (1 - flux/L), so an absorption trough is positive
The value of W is 0.8 angstrom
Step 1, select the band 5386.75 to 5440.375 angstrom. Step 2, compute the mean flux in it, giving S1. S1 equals 15.8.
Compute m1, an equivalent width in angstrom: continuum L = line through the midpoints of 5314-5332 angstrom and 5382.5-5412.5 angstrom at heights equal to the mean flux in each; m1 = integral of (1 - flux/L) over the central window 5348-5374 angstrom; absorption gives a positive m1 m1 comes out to -1.3 angstrom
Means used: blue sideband 14.9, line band 16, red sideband 15.5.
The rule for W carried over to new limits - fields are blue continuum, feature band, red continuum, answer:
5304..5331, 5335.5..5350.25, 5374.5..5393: 0.7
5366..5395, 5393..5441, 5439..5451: 0.4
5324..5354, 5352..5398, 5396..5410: -3.3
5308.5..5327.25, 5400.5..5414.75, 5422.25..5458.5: 0.6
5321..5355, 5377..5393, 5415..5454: -0.6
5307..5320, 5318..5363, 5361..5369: 1.2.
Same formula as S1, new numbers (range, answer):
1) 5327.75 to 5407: 15.5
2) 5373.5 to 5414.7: 15.7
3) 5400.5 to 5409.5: 14.9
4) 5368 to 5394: 16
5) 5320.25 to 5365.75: 15.4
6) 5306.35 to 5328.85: 15.5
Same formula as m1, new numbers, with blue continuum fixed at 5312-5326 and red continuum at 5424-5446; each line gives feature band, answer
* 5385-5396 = 0.0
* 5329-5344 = 0.4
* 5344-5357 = -0.1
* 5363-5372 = 0.4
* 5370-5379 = -0.1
